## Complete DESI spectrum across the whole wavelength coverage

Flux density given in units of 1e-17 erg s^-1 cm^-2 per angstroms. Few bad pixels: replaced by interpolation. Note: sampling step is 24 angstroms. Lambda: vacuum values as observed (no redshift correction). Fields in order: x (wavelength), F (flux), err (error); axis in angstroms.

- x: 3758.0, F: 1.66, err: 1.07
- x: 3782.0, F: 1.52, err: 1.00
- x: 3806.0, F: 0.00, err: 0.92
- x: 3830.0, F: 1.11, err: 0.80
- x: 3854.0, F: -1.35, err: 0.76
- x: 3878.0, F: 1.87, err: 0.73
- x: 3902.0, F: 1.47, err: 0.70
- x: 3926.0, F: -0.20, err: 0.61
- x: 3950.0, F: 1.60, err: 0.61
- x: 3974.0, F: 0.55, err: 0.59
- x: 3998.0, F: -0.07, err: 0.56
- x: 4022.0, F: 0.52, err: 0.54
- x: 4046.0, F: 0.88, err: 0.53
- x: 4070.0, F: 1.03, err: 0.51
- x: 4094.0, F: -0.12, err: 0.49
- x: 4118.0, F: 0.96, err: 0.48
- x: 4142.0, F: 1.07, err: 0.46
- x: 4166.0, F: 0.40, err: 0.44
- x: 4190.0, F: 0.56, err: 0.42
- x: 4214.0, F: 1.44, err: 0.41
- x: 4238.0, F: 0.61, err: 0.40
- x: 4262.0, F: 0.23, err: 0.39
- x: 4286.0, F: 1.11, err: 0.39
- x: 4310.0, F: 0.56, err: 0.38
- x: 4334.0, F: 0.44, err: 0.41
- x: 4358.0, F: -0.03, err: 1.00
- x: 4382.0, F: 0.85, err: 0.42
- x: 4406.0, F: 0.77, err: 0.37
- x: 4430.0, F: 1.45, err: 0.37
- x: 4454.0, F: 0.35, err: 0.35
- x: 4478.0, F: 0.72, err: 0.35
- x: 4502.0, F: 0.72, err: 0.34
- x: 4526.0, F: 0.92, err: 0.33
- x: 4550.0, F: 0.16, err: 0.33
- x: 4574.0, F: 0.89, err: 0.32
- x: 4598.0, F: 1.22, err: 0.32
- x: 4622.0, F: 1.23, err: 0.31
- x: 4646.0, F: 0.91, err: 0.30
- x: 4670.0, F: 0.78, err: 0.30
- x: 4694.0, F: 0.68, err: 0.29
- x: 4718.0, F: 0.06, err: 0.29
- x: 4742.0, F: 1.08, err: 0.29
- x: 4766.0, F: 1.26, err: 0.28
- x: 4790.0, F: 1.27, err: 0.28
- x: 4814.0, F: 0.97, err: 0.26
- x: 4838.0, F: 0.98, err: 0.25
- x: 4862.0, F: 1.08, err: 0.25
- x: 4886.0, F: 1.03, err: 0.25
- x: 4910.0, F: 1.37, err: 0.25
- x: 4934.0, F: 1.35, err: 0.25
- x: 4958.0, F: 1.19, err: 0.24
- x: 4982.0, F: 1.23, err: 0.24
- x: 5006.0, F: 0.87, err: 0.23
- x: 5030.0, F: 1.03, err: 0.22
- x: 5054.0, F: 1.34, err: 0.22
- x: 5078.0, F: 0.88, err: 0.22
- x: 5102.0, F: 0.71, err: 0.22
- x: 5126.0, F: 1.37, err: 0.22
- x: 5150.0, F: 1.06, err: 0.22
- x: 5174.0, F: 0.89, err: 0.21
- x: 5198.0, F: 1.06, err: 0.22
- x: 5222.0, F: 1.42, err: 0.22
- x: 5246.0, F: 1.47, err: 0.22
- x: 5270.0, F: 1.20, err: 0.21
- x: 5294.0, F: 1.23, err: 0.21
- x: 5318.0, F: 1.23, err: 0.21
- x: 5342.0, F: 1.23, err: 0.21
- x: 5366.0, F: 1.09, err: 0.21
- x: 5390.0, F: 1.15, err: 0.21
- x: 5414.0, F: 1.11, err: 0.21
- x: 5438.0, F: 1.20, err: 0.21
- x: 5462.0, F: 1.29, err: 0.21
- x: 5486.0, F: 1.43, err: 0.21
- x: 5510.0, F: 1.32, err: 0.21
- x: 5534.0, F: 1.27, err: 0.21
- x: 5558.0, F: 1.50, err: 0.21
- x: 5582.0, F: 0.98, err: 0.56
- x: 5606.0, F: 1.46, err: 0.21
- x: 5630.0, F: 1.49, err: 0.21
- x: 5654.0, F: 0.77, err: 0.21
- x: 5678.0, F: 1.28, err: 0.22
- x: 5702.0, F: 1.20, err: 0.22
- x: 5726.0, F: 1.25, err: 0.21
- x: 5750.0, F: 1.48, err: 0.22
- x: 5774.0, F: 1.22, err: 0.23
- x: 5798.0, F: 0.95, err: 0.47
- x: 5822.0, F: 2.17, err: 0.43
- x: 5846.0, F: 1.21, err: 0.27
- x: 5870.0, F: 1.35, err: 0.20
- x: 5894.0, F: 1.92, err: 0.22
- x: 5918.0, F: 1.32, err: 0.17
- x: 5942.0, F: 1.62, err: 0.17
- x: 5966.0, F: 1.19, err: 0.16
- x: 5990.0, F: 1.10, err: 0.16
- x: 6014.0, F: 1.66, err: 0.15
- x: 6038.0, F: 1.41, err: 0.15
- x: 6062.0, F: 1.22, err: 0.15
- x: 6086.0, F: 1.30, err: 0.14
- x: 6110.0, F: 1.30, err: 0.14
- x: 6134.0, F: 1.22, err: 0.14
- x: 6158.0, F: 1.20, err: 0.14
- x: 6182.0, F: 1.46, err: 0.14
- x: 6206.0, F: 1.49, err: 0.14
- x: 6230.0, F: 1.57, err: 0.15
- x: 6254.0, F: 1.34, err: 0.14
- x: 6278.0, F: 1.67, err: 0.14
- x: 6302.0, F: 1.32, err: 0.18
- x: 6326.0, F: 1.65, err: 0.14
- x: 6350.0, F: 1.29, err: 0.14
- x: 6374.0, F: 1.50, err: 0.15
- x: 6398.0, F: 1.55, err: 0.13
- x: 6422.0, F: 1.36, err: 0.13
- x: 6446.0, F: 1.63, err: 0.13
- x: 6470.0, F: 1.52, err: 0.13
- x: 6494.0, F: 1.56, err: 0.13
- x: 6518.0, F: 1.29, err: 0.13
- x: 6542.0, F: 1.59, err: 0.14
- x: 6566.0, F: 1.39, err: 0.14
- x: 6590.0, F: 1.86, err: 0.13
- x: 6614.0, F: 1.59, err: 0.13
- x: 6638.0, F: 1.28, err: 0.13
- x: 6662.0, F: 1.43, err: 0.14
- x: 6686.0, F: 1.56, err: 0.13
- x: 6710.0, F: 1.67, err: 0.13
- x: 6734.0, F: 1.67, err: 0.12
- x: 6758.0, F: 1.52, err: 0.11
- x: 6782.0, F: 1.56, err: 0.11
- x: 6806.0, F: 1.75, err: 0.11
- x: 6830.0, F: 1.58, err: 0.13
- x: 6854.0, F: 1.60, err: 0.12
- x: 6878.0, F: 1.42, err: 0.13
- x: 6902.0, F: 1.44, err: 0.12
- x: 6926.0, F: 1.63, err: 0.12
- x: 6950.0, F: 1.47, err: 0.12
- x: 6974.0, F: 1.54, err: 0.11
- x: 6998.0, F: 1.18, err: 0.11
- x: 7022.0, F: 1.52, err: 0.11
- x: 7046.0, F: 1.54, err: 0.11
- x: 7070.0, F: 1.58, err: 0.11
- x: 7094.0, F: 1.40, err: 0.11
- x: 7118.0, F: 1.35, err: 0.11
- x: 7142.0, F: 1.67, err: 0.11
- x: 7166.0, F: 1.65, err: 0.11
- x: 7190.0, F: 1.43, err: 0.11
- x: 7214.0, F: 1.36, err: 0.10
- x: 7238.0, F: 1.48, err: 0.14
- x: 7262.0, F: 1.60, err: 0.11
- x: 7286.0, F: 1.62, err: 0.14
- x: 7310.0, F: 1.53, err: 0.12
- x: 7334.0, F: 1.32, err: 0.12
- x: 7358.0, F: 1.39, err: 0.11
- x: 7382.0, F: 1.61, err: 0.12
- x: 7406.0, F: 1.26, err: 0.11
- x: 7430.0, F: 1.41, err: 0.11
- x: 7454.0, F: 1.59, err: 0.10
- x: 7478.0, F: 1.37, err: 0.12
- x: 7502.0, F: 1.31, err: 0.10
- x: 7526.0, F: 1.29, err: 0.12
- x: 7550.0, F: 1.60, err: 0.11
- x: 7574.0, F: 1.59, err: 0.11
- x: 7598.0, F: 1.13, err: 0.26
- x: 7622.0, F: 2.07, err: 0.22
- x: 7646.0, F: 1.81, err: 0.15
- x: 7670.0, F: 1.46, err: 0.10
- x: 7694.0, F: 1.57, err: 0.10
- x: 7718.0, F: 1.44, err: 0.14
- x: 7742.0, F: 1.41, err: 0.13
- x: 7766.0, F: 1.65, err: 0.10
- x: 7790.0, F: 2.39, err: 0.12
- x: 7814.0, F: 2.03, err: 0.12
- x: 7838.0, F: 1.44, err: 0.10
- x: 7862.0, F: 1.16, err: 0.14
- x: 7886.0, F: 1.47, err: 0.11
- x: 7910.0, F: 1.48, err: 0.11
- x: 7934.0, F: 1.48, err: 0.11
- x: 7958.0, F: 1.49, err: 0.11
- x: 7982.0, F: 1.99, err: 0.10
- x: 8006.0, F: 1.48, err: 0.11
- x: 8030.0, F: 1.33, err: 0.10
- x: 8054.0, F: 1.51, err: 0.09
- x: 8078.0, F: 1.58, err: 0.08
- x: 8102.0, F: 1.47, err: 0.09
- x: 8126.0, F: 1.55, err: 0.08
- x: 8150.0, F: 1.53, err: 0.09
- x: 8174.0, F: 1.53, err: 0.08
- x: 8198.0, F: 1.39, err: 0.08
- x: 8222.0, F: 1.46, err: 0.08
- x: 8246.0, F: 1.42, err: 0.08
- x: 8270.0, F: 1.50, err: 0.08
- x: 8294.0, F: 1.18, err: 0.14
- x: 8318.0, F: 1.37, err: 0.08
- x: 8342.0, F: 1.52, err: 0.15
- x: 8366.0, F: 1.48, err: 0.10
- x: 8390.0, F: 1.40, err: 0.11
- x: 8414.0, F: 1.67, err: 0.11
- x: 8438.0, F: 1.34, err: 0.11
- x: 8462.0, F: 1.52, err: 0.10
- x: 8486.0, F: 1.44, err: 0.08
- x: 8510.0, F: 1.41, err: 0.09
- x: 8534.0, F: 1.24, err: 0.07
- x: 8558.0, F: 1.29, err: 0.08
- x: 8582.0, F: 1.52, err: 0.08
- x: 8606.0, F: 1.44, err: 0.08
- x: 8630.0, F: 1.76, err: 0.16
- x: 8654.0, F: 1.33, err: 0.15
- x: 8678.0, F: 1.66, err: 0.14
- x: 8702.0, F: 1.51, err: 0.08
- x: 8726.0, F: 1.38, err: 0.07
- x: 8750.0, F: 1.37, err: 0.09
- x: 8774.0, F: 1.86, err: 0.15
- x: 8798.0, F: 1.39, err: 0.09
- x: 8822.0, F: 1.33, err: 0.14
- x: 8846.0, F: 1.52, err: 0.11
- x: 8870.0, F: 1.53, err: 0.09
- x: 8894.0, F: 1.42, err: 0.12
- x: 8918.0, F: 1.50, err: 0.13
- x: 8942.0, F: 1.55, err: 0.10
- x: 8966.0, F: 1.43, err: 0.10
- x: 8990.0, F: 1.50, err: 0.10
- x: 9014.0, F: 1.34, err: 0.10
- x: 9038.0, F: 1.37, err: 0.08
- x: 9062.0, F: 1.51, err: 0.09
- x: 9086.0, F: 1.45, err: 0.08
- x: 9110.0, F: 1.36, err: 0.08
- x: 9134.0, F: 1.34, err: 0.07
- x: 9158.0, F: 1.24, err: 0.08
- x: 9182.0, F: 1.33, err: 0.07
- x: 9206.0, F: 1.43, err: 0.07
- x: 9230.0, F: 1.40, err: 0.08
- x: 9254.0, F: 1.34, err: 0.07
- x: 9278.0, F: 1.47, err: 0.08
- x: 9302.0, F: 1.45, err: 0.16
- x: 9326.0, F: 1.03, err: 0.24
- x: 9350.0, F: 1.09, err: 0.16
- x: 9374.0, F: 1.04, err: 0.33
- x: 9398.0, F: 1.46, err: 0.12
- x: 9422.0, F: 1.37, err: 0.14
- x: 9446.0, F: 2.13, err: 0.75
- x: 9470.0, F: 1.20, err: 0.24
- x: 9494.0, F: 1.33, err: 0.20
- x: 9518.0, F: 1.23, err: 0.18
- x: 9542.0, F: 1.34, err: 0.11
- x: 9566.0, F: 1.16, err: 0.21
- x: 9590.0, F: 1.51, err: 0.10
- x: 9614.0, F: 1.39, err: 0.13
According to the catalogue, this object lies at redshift 0.187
